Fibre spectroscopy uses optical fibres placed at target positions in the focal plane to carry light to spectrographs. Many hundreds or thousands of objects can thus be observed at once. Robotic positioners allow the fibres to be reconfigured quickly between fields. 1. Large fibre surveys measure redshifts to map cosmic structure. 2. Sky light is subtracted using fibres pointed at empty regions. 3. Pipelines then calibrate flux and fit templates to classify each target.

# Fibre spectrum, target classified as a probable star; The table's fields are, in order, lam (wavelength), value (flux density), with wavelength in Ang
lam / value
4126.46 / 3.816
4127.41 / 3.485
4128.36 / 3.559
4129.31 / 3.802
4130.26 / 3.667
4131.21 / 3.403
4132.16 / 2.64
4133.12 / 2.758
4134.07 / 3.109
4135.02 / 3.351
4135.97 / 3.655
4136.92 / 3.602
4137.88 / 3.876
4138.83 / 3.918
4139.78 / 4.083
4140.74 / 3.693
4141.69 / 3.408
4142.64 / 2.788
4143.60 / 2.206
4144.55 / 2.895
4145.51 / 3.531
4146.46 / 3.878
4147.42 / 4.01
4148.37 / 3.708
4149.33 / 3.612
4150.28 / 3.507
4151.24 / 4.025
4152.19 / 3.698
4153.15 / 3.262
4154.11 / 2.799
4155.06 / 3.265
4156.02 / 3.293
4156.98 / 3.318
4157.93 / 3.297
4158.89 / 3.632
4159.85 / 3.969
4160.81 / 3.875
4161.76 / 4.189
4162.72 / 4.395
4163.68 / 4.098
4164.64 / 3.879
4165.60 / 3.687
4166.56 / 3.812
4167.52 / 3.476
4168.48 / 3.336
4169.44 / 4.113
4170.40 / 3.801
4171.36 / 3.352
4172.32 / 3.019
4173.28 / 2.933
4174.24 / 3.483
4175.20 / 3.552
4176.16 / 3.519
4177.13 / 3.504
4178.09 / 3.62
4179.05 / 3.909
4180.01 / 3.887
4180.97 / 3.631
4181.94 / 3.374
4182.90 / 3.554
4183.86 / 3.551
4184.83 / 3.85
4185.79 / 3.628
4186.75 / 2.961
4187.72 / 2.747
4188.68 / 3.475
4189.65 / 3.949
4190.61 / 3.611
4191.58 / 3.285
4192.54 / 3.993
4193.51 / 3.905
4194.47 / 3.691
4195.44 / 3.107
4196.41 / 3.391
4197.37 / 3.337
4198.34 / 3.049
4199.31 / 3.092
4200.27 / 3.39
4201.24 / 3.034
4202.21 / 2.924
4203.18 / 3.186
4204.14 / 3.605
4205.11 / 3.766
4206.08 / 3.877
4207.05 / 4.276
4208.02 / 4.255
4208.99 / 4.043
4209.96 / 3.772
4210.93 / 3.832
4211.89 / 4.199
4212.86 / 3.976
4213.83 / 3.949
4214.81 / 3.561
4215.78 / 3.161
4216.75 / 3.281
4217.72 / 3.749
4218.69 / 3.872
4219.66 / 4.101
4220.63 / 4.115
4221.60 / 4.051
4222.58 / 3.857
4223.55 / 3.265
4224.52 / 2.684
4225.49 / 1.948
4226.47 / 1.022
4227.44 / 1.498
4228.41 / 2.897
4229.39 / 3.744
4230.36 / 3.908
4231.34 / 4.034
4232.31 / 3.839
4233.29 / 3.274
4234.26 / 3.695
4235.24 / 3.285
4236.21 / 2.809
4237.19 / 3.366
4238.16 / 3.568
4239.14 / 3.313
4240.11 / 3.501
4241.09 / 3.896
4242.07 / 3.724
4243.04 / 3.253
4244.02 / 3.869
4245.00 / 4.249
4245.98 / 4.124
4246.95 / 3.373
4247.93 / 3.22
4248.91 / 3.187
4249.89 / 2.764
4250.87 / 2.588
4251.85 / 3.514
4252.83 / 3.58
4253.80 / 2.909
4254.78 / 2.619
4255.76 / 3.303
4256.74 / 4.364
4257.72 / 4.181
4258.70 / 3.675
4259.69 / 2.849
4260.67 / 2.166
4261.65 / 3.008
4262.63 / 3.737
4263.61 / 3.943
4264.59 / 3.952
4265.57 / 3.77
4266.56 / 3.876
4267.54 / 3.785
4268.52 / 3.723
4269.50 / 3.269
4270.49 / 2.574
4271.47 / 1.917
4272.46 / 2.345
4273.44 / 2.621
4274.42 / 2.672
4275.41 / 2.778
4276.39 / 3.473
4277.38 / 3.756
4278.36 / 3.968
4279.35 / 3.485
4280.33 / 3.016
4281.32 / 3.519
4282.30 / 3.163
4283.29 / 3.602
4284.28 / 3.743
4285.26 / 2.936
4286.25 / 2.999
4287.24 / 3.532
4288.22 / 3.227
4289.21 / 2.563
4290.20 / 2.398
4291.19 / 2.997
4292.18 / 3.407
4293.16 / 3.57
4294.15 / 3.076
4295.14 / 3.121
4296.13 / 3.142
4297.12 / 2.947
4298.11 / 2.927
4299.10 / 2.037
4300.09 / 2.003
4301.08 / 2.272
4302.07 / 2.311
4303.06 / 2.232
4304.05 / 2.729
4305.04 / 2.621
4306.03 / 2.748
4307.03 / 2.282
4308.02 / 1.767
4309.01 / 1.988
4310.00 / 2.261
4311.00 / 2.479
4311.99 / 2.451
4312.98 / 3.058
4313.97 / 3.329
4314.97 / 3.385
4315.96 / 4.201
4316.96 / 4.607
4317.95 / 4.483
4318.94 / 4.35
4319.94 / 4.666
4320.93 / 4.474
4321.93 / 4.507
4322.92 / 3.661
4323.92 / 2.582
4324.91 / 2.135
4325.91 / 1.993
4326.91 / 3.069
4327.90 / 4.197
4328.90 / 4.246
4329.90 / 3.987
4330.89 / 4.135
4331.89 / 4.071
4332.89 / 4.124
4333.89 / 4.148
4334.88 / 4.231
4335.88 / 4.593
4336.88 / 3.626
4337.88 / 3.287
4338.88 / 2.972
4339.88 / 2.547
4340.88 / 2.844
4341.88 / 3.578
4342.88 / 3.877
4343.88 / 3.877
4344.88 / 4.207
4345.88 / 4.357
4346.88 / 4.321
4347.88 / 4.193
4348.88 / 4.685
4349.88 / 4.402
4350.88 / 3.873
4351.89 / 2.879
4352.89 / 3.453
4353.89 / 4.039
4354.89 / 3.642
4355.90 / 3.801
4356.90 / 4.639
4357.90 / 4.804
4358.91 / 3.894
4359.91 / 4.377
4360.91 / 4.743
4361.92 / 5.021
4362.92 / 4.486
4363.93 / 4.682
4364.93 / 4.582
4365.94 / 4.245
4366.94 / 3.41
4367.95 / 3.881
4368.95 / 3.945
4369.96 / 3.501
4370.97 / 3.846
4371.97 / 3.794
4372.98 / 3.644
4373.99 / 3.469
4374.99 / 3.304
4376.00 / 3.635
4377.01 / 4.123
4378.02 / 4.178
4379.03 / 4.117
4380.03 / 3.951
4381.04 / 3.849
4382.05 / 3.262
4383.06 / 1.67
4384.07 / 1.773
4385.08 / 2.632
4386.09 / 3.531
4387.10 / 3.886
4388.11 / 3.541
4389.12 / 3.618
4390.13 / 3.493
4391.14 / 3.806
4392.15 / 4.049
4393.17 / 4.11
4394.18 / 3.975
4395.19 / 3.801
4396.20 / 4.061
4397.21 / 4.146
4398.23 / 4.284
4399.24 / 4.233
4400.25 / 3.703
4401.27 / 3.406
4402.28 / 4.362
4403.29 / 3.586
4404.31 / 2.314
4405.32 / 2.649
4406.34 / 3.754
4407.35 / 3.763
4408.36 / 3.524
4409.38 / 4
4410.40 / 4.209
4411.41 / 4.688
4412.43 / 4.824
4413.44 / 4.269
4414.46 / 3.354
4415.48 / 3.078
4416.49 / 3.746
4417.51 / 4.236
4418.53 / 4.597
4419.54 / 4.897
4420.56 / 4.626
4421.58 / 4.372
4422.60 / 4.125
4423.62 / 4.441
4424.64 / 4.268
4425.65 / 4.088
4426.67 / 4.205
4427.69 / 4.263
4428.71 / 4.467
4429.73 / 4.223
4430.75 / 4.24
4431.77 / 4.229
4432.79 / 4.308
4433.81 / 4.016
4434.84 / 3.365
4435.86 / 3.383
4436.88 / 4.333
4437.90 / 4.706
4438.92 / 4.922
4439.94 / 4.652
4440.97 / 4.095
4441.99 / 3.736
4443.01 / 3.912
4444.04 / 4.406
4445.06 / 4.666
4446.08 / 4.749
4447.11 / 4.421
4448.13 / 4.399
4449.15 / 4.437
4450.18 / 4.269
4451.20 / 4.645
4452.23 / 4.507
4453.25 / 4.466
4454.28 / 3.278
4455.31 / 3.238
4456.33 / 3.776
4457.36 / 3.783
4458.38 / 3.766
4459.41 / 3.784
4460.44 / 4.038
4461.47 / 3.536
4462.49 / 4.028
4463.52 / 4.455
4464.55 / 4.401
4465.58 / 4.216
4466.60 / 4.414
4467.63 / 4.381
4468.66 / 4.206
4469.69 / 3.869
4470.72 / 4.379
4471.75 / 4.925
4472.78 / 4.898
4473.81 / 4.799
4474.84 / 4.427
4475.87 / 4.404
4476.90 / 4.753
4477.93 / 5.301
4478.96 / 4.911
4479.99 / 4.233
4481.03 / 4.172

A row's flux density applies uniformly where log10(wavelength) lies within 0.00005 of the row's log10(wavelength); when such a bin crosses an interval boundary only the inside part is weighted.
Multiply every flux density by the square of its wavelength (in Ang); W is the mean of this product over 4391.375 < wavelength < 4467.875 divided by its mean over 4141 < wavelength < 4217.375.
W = 1.29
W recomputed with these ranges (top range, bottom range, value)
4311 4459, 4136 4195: 1.21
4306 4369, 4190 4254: 1.14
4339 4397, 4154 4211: 1.17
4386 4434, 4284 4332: 1.34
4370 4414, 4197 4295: 1.17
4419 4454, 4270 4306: 1.57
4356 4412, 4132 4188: 1.20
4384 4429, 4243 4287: 1.25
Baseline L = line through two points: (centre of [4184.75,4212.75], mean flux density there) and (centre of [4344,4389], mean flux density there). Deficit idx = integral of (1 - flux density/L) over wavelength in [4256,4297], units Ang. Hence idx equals 4.9 Ang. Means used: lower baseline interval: 3.56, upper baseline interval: 3.87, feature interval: 3.26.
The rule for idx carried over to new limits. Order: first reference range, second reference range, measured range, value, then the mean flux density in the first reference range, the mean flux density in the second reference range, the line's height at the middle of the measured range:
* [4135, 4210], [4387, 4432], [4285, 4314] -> 8.3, 3.56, 3.99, 3.79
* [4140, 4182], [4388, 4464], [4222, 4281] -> 7.1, 3.56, 4.05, 3.73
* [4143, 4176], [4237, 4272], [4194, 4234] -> 0.2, 3.55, 3.41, 3.47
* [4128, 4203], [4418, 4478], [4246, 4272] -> 3.0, 3.5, 4.27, 3.76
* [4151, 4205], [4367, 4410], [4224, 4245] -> 1.9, 3.52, 3.62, 3.55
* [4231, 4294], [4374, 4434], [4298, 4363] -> 1.0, 3.33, 3.86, 3.59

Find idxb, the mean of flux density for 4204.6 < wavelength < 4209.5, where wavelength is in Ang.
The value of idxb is 4.03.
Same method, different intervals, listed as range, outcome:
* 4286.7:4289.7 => 3.11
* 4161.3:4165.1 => 4.14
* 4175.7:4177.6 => 3.5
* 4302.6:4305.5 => 2.53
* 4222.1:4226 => 2.93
